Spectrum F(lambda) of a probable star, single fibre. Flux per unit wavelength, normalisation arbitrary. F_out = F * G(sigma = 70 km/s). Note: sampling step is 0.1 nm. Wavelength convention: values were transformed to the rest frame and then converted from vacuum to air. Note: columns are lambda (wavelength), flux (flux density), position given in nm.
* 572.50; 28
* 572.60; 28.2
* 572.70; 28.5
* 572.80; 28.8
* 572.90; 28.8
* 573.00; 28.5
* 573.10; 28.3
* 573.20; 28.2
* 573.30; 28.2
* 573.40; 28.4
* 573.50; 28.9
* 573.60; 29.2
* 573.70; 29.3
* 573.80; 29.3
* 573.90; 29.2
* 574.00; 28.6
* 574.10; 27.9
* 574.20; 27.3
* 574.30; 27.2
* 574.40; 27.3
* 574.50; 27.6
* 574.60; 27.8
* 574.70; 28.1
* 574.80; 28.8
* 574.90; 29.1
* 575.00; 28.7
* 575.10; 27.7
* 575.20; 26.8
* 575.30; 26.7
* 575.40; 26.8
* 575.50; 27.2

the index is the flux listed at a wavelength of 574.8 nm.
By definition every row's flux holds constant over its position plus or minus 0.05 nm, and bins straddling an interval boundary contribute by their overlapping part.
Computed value 28.8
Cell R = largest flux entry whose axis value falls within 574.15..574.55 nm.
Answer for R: 27.6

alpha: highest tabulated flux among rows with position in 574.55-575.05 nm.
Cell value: 29.1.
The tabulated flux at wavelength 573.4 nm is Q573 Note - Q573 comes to 28.4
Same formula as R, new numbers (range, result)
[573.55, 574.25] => 29.3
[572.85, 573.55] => 28.9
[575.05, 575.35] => 27.7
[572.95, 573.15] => 28.5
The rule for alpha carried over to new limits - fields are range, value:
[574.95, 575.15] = 28.7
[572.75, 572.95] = 28.8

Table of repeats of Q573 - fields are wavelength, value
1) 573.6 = 29.2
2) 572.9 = 28.8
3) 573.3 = 28.2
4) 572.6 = 28.2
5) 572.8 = 28.8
